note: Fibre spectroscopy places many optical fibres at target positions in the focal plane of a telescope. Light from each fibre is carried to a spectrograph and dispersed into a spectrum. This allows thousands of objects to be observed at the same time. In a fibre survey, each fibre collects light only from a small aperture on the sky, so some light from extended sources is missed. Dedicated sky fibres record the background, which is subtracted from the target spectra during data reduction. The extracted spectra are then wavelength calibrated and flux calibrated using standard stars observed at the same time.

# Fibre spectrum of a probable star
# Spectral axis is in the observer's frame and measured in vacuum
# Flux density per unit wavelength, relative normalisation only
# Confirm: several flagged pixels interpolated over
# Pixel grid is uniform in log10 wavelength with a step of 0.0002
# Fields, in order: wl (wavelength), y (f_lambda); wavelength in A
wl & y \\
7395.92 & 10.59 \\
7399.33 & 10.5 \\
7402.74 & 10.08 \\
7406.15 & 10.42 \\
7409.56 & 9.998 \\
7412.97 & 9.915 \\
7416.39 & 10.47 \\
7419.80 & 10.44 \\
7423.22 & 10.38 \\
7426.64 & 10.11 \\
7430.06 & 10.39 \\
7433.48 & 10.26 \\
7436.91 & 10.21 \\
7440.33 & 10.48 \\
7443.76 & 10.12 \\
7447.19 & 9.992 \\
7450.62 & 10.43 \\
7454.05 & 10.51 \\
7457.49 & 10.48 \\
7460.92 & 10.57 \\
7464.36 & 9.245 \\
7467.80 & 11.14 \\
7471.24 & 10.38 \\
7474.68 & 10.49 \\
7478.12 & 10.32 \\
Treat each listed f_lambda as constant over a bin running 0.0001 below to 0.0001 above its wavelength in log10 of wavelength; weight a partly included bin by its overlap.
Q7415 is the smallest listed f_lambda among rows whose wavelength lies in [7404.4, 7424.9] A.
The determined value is 9.915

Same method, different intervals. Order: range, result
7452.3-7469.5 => 9.245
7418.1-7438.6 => 10.11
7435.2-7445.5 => 10.12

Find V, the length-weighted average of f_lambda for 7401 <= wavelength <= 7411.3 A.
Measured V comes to 10.2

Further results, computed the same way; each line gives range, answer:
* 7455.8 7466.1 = 10.1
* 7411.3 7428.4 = 10.3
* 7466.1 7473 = 10.8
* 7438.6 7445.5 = 10.3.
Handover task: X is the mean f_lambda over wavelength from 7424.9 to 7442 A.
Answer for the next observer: 10.3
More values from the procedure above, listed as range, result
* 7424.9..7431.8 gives 10.3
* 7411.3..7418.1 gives 10.2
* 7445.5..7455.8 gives 10.3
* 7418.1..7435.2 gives 10.3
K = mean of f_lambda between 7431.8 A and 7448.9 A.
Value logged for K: 10.2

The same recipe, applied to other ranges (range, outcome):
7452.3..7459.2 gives 10.5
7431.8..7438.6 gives 10.2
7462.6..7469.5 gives 10.2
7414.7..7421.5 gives 10.5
